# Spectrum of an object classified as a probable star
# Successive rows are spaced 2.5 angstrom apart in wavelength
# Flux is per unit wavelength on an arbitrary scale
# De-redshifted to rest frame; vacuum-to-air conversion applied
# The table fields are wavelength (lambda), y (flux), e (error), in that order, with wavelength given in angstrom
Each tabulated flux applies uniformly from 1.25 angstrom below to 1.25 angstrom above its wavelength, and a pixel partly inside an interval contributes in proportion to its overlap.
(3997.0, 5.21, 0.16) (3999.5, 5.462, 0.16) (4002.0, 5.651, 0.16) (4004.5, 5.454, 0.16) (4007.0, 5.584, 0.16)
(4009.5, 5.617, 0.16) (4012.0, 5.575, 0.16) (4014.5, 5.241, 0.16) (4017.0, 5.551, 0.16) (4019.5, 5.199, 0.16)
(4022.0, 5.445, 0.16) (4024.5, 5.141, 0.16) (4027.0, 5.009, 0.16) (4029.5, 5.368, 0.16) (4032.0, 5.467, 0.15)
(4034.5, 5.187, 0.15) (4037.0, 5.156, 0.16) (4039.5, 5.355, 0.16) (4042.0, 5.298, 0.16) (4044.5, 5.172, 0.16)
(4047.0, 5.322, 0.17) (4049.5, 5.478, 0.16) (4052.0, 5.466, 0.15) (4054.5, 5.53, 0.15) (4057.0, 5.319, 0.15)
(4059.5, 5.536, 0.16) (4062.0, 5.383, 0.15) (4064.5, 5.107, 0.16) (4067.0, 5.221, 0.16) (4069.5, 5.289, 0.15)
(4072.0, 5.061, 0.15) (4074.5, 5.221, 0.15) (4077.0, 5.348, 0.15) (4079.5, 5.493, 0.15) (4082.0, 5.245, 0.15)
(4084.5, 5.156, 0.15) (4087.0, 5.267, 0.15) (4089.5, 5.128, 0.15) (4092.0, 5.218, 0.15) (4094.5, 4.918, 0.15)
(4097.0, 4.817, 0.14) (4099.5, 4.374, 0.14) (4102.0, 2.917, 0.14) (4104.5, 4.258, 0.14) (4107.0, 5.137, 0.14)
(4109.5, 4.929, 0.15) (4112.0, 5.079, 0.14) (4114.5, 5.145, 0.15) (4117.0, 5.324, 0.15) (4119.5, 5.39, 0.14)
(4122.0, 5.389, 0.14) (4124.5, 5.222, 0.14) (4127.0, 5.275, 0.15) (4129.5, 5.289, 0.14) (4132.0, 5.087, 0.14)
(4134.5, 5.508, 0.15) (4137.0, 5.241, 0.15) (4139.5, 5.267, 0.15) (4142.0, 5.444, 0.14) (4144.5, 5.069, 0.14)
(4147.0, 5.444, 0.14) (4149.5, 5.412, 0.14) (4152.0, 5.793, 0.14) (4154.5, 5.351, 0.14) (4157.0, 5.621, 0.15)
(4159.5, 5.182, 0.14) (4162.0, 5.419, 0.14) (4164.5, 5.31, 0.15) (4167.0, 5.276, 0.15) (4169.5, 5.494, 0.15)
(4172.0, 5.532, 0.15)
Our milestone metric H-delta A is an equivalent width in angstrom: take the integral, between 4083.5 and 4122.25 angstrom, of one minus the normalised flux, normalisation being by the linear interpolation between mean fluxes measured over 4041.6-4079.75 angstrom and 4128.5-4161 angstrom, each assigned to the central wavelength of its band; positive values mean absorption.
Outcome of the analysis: 3.3 angstrom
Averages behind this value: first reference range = 5.32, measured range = 4.89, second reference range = 5.36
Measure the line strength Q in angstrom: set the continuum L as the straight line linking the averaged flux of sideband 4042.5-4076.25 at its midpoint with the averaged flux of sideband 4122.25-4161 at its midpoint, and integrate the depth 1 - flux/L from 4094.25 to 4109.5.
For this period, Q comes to 2.6 angstrom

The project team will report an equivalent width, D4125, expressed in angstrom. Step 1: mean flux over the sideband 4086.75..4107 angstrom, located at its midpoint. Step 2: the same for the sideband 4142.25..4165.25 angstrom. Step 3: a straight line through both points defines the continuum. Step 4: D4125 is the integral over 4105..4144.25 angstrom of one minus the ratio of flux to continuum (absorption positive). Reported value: -1.79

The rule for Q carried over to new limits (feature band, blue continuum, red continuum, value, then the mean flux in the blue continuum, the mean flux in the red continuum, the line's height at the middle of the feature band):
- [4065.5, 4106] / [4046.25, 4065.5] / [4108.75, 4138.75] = 3.02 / 5.4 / 5.25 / 5.33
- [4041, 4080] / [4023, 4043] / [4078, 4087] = -0.37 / 5.25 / 5.3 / 5.27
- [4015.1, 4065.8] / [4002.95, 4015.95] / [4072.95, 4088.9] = 0.74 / 5.5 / 5.28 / 5.4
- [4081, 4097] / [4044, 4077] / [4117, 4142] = 0.56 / 5.32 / 5.31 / 5.31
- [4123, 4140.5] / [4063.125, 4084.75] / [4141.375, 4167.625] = 0.26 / 5.24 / 5.39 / 5.35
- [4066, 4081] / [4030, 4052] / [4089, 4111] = -1.04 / 5.32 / 4.62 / 4.93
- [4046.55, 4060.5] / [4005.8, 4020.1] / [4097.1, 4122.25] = -0.72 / 5.47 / 4.77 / 5.18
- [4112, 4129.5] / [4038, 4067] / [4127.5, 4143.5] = 0.11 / 5.35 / 5.3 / 5.31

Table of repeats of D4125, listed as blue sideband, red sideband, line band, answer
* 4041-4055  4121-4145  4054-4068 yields 0.0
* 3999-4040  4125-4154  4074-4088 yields 0.2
